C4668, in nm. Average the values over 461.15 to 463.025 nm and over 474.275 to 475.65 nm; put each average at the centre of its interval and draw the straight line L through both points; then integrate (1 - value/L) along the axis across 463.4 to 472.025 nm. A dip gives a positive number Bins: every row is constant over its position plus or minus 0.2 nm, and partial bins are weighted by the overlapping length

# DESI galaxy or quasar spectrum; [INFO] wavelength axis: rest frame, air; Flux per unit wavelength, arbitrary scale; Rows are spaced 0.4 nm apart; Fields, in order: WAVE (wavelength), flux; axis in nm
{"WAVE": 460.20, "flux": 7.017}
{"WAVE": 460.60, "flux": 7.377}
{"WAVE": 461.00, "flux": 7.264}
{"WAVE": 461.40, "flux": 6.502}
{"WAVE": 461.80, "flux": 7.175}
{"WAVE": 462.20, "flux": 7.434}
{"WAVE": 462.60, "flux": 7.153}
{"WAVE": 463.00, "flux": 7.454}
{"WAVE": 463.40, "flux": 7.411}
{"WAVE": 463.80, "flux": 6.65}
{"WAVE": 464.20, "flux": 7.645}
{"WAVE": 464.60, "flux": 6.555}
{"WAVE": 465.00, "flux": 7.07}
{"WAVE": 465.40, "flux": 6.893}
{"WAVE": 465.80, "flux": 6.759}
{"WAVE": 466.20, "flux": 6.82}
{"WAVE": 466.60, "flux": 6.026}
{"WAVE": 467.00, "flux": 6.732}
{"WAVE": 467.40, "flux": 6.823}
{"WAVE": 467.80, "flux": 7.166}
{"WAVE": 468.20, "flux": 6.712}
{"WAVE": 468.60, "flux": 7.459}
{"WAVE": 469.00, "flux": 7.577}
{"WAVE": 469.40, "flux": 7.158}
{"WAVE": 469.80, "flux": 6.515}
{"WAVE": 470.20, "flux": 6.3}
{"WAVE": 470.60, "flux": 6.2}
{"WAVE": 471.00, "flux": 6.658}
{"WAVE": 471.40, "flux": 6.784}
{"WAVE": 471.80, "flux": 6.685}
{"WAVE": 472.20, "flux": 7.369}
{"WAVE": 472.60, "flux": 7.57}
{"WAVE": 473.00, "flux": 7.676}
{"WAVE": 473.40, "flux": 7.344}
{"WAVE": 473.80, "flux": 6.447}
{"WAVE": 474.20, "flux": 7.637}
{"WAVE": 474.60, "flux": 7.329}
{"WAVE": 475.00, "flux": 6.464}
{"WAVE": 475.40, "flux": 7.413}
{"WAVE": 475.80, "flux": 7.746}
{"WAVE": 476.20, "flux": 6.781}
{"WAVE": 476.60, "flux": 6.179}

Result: 0.36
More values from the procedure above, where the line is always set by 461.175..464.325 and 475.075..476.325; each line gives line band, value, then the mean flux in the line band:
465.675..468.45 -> 0.18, 6.73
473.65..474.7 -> 0.01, 7.15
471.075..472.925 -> 0.03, 7.11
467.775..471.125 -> 0.17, 6.85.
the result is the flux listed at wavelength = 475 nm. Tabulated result 6.464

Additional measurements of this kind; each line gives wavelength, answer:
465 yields 7.07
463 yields 7.454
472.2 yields 7.369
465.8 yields 6.759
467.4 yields 6.823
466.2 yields 6.82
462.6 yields 7.153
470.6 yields 6.2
